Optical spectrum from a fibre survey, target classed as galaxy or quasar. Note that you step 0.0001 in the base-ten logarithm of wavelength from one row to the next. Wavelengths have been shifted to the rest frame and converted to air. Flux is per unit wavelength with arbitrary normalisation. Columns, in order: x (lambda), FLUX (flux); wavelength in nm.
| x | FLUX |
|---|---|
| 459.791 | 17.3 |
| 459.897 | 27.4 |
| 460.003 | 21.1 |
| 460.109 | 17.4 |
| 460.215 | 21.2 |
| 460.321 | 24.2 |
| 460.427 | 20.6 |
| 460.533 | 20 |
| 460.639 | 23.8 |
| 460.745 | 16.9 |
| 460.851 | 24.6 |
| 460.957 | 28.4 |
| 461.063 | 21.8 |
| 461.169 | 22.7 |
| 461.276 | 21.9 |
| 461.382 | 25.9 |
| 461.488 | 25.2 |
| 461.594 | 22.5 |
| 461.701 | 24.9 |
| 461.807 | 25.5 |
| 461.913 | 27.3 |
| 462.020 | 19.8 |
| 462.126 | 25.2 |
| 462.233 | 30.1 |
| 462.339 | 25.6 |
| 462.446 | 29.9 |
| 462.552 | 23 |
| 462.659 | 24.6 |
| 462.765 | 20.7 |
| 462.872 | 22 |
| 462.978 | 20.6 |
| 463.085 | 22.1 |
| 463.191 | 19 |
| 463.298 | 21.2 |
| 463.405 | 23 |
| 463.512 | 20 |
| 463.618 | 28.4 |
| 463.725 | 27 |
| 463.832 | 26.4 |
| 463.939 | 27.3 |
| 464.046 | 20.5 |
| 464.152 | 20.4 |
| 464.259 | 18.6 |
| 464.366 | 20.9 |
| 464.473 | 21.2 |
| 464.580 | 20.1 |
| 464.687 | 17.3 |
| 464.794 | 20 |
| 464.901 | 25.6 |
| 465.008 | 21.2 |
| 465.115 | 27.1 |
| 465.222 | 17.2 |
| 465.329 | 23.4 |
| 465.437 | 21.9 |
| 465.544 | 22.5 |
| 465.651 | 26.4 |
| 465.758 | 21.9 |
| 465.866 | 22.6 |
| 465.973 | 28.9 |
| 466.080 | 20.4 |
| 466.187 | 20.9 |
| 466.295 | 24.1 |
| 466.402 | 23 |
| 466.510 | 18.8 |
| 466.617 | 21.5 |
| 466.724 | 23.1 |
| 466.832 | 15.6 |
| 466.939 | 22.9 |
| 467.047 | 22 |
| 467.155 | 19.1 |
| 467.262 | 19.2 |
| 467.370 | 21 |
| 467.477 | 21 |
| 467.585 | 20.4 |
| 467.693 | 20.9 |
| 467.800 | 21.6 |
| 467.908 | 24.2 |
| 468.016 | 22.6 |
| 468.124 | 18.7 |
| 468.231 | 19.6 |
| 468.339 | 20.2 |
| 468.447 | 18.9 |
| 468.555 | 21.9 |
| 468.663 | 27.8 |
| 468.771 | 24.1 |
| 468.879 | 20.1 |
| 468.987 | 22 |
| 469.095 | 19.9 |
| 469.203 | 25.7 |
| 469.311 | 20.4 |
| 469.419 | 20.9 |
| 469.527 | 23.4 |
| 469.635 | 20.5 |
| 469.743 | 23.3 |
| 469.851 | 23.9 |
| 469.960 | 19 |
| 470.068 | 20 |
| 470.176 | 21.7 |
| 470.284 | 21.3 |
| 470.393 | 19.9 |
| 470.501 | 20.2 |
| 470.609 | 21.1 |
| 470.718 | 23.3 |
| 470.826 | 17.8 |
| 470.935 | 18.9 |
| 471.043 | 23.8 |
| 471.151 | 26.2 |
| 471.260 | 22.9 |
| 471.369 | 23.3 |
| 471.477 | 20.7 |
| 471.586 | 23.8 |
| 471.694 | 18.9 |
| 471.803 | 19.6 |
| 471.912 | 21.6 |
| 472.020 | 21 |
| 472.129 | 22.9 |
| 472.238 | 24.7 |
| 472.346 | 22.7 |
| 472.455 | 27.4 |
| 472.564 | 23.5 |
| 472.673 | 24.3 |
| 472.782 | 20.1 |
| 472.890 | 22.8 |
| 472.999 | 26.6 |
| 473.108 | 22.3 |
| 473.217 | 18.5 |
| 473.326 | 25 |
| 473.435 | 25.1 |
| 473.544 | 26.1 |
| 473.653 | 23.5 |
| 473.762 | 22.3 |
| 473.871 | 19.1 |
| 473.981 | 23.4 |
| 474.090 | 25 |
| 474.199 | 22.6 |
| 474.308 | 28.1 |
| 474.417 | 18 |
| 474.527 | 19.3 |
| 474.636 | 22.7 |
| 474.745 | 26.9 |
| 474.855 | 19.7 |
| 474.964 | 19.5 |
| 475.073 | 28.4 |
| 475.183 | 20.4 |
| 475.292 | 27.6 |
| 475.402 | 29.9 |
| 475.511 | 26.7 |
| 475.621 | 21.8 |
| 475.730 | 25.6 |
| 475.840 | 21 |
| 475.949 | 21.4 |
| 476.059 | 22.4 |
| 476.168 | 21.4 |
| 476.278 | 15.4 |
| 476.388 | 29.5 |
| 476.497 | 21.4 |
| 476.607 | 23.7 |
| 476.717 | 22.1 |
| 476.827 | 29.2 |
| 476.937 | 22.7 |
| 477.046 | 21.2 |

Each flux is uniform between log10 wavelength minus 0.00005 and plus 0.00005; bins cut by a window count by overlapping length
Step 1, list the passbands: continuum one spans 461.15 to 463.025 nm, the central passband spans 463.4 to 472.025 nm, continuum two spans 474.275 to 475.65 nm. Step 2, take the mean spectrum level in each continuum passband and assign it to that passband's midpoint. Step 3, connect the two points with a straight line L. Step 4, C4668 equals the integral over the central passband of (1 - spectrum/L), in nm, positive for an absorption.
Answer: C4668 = 0.804 nm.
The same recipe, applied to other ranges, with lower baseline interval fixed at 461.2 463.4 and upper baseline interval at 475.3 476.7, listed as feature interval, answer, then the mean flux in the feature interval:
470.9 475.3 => 0.12 nm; 22.9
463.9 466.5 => 0.17 nm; 22.1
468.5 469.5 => 0.05 nm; 22.6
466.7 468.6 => 0.24 nm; 20.7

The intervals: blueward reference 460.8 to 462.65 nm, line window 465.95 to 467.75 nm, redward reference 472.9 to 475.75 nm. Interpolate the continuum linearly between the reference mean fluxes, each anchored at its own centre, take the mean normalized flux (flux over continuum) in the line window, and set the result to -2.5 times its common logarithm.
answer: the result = 0.15 mag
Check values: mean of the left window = 24.9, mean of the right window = 23.6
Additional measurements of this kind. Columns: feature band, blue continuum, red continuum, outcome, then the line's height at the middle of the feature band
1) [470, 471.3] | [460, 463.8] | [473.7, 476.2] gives 0.09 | 23.2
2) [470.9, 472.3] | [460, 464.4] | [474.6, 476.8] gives 0.05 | 23.4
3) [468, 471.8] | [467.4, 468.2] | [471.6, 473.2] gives 0.02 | 21.9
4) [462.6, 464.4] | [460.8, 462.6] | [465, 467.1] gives 0.06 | 23.9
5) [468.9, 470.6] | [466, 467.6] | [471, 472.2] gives 0.02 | 21.8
